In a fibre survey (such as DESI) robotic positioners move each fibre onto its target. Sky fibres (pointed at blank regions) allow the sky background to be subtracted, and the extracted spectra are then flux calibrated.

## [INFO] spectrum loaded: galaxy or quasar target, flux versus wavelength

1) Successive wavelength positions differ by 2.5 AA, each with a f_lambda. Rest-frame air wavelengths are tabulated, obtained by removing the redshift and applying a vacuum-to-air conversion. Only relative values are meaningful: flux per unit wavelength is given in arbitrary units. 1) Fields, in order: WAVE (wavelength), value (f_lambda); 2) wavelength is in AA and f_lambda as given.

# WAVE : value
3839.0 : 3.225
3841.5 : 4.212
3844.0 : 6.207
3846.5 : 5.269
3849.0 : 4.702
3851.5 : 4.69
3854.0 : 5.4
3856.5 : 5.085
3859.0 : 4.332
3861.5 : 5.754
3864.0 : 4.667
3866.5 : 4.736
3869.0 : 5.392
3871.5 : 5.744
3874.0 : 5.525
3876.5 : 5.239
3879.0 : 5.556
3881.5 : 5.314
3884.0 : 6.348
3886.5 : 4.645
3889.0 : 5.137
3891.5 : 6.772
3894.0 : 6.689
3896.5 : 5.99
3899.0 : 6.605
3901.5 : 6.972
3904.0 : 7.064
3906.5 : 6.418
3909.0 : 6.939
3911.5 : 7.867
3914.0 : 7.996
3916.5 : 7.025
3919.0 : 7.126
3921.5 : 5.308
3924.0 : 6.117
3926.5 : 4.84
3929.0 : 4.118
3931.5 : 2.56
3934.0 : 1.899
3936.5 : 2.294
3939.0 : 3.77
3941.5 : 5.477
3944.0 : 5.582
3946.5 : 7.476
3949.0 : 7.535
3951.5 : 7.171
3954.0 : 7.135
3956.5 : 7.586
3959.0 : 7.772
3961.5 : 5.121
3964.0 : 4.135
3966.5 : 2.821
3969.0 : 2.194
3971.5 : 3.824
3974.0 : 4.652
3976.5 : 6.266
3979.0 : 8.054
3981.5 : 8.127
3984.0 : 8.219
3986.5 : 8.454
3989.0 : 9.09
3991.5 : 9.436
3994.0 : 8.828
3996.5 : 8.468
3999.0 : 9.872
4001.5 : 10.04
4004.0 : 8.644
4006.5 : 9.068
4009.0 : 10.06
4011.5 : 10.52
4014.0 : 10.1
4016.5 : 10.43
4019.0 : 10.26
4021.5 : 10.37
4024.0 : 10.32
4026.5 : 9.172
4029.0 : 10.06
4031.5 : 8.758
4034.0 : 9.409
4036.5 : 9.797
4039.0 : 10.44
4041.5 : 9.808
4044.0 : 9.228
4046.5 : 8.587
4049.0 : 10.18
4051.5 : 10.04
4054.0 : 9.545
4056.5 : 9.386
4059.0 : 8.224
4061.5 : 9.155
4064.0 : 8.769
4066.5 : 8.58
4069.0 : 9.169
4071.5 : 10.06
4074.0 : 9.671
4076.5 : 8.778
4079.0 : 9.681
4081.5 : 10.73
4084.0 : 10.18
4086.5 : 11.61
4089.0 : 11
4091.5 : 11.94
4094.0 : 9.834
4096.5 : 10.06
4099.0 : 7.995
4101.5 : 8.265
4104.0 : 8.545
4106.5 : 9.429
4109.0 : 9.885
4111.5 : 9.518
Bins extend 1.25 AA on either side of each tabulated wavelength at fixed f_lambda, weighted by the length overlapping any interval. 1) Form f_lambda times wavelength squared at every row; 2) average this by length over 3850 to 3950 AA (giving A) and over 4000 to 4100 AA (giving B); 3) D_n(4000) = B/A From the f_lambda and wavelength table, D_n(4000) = 1.88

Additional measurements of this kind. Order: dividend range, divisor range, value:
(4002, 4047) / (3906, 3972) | 1.85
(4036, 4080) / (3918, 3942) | 2.34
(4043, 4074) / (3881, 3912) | 1.58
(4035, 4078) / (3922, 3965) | 1.86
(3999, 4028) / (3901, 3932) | 1.67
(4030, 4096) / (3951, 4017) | 1.33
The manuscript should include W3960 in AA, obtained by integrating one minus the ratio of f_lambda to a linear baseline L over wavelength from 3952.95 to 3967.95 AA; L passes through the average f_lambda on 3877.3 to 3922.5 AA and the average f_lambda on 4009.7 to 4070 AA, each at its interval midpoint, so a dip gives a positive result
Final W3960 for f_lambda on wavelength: 4.0 AA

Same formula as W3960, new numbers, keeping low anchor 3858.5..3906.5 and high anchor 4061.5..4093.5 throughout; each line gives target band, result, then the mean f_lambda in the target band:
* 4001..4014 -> -1.9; 9.69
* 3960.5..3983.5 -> 7.8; 5.12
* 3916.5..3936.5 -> 6.2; 4.58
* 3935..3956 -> 3.9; 5.82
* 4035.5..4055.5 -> -0.9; 9.7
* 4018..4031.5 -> -1.7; 9.91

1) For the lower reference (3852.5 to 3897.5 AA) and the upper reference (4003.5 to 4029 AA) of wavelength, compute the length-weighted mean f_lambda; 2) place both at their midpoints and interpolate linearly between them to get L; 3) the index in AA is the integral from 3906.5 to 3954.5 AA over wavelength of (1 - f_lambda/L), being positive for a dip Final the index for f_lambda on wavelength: 9.84 AA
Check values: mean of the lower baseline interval 5.46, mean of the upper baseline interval 9.94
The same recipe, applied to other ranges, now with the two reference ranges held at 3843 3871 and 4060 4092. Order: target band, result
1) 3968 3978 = 4.3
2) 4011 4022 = -2.2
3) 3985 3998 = -1.3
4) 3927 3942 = 7.7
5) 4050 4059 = -0.1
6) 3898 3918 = -2.8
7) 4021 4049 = -2.0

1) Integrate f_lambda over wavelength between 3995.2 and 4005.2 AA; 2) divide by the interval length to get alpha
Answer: 9.26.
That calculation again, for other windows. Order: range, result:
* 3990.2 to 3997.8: 8.92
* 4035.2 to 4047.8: 9.57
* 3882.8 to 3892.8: 5.73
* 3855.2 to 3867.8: 4.92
